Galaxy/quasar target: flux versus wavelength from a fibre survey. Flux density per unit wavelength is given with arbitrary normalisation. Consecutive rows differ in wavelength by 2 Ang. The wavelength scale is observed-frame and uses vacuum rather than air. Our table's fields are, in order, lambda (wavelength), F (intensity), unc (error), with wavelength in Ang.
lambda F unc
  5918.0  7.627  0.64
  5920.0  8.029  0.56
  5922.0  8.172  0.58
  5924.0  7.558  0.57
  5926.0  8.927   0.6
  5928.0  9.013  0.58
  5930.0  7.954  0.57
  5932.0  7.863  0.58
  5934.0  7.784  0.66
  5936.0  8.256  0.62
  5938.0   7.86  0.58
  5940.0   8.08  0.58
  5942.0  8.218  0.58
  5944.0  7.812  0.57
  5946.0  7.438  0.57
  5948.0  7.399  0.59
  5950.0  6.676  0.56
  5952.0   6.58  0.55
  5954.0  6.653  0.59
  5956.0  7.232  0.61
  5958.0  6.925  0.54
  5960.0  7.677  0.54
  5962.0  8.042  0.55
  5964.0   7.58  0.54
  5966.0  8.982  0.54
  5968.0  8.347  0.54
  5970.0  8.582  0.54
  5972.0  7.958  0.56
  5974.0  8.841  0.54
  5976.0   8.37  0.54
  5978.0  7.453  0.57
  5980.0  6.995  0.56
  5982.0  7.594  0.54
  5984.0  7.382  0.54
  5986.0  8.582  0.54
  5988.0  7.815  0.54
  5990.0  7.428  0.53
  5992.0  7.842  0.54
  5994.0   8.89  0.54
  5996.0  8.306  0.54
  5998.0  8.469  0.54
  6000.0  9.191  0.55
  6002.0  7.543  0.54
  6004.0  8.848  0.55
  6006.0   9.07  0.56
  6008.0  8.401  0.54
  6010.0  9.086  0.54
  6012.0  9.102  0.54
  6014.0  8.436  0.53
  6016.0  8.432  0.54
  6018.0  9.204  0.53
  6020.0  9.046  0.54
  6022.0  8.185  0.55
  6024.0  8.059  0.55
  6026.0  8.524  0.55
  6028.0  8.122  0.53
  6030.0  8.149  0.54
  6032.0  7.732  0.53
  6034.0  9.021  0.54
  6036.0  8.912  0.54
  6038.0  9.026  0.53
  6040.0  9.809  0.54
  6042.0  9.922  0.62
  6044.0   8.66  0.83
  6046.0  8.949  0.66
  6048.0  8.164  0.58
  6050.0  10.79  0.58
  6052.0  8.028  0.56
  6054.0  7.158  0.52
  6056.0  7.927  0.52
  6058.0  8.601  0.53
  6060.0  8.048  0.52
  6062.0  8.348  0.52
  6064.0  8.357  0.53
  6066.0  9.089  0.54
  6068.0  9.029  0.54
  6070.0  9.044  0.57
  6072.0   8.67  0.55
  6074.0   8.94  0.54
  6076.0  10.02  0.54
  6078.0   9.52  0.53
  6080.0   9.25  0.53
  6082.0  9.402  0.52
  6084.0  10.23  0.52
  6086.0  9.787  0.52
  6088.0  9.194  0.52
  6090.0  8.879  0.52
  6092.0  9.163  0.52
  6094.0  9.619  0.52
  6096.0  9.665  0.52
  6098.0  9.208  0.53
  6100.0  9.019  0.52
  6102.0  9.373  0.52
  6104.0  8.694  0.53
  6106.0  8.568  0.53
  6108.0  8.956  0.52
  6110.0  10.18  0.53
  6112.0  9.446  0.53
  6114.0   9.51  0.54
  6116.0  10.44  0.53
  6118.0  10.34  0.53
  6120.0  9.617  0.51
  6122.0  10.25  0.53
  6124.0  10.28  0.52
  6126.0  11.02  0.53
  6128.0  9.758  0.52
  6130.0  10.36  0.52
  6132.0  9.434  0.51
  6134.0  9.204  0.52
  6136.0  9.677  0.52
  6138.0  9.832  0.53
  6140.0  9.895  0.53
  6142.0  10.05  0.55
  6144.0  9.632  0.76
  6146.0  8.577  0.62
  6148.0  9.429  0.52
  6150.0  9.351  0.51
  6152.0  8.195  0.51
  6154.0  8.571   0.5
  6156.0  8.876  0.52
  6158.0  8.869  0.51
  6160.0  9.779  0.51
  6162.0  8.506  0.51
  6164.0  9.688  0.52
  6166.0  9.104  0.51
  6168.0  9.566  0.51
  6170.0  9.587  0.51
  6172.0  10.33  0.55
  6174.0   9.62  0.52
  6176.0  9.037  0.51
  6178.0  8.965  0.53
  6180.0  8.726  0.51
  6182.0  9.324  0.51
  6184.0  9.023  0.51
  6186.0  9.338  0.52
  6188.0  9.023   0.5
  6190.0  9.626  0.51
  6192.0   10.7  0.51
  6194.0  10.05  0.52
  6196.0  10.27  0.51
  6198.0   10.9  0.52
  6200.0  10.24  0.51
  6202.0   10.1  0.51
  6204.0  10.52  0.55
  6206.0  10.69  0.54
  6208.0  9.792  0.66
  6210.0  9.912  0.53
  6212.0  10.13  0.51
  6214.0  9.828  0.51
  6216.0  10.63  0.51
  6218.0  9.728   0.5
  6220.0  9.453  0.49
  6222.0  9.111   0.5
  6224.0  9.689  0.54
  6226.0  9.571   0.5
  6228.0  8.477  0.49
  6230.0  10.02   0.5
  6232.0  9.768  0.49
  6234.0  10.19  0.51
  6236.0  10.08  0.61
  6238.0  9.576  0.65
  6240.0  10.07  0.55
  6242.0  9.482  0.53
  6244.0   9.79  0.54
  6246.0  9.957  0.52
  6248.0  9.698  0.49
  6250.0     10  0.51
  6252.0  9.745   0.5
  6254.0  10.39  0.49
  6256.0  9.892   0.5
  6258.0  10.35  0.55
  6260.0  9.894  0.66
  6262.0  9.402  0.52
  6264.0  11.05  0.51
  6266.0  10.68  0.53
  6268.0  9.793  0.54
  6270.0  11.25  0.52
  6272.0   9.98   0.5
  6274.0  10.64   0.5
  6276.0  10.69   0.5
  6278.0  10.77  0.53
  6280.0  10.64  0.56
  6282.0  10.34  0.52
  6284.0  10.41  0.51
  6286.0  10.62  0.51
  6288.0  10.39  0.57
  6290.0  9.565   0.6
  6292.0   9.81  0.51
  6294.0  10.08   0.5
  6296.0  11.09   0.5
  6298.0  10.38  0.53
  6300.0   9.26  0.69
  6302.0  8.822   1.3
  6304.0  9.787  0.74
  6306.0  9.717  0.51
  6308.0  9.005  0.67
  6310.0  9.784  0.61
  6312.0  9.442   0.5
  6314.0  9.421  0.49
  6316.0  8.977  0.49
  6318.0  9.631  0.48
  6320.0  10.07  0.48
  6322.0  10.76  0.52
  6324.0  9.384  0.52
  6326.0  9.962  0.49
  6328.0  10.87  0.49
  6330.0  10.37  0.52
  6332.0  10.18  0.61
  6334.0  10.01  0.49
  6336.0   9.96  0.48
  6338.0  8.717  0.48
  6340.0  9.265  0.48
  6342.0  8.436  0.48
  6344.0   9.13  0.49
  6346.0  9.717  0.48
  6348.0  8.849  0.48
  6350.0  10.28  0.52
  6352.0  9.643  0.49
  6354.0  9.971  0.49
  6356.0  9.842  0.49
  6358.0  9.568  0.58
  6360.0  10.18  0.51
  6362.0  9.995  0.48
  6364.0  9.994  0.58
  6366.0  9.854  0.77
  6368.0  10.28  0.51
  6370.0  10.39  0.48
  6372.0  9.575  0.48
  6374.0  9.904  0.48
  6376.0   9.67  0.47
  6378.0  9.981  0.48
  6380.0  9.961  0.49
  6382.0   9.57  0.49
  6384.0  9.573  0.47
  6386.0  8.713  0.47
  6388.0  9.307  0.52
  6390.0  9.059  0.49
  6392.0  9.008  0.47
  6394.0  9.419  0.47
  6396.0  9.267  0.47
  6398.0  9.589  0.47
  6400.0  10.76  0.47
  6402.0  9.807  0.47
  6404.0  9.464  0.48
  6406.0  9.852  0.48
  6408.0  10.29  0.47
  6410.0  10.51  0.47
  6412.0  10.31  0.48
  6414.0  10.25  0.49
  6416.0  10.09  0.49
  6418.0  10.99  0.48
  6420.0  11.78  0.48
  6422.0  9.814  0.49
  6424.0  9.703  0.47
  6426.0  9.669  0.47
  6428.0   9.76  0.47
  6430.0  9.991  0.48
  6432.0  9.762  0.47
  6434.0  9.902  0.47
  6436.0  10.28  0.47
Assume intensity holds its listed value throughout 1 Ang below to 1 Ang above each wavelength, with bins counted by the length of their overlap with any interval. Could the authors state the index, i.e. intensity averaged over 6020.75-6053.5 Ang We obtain 8.73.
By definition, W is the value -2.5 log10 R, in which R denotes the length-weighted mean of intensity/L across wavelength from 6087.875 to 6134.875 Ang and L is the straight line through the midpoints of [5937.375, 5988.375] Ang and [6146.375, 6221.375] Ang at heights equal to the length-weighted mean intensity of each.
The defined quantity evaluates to -0.07 mag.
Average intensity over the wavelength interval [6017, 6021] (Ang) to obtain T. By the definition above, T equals 9.12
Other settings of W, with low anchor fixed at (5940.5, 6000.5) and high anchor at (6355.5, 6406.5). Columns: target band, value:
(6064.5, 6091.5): -0.12 mag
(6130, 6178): -0.08 mag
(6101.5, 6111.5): -0.09 mag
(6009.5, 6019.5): -0.11 mag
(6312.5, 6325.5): -0.03 mag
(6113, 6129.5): -0.19 mag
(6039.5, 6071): -0.07 mag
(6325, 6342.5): -0.03 mag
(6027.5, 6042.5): -0.09 mag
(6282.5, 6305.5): -0.08 mag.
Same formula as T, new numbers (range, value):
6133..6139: 9.57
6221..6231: 9.37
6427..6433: 9.84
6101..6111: 9.15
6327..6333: 10.5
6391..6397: 9.23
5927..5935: 8.15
